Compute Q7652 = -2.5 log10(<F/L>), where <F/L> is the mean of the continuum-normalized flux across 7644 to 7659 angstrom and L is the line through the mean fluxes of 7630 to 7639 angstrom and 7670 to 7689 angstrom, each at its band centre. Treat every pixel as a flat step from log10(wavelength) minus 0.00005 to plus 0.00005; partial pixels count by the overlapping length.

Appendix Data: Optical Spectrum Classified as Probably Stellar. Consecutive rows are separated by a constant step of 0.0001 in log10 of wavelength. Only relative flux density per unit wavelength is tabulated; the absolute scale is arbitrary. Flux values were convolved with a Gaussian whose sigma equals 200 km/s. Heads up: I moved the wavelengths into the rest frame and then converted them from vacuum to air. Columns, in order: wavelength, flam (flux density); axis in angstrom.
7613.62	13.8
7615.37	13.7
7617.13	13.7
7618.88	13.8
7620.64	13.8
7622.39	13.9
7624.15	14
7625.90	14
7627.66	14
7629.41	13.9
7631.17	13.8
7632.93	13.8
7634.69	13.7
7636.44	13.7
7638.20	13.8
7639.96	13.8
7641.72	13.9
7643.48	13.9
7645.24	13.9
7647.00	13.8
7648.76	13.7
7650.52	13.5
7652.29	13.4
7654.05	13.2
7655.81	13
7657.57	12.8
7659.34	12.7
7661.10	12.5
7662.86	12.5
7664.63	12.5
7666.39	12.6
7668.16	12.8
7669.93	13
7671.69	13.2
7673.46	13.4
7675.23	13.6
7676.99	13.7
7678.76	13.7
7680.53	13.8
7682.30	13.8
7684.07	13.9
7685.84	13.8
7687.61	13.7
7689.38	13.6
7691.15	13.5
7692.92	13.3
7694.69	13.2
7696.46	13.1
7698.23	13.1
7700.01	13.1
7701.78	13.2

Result 0.03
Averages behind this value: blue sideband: 13.8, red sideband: 13.6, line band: 13.4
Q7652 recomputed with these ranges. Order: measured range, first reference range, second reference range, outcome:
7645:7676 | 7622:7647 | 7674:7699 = 0.050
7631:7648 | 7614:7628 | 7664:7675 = -0.024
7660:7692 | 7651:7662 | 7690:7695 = -0.010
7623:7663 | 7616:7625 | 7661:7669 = -0.029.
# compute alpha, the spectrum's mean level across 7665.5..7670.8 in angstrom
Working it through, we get 12.8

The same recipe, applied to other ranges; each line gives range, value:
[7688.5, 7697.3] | 13.3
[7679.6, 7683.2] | 13.8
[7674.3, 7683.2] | 13.7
